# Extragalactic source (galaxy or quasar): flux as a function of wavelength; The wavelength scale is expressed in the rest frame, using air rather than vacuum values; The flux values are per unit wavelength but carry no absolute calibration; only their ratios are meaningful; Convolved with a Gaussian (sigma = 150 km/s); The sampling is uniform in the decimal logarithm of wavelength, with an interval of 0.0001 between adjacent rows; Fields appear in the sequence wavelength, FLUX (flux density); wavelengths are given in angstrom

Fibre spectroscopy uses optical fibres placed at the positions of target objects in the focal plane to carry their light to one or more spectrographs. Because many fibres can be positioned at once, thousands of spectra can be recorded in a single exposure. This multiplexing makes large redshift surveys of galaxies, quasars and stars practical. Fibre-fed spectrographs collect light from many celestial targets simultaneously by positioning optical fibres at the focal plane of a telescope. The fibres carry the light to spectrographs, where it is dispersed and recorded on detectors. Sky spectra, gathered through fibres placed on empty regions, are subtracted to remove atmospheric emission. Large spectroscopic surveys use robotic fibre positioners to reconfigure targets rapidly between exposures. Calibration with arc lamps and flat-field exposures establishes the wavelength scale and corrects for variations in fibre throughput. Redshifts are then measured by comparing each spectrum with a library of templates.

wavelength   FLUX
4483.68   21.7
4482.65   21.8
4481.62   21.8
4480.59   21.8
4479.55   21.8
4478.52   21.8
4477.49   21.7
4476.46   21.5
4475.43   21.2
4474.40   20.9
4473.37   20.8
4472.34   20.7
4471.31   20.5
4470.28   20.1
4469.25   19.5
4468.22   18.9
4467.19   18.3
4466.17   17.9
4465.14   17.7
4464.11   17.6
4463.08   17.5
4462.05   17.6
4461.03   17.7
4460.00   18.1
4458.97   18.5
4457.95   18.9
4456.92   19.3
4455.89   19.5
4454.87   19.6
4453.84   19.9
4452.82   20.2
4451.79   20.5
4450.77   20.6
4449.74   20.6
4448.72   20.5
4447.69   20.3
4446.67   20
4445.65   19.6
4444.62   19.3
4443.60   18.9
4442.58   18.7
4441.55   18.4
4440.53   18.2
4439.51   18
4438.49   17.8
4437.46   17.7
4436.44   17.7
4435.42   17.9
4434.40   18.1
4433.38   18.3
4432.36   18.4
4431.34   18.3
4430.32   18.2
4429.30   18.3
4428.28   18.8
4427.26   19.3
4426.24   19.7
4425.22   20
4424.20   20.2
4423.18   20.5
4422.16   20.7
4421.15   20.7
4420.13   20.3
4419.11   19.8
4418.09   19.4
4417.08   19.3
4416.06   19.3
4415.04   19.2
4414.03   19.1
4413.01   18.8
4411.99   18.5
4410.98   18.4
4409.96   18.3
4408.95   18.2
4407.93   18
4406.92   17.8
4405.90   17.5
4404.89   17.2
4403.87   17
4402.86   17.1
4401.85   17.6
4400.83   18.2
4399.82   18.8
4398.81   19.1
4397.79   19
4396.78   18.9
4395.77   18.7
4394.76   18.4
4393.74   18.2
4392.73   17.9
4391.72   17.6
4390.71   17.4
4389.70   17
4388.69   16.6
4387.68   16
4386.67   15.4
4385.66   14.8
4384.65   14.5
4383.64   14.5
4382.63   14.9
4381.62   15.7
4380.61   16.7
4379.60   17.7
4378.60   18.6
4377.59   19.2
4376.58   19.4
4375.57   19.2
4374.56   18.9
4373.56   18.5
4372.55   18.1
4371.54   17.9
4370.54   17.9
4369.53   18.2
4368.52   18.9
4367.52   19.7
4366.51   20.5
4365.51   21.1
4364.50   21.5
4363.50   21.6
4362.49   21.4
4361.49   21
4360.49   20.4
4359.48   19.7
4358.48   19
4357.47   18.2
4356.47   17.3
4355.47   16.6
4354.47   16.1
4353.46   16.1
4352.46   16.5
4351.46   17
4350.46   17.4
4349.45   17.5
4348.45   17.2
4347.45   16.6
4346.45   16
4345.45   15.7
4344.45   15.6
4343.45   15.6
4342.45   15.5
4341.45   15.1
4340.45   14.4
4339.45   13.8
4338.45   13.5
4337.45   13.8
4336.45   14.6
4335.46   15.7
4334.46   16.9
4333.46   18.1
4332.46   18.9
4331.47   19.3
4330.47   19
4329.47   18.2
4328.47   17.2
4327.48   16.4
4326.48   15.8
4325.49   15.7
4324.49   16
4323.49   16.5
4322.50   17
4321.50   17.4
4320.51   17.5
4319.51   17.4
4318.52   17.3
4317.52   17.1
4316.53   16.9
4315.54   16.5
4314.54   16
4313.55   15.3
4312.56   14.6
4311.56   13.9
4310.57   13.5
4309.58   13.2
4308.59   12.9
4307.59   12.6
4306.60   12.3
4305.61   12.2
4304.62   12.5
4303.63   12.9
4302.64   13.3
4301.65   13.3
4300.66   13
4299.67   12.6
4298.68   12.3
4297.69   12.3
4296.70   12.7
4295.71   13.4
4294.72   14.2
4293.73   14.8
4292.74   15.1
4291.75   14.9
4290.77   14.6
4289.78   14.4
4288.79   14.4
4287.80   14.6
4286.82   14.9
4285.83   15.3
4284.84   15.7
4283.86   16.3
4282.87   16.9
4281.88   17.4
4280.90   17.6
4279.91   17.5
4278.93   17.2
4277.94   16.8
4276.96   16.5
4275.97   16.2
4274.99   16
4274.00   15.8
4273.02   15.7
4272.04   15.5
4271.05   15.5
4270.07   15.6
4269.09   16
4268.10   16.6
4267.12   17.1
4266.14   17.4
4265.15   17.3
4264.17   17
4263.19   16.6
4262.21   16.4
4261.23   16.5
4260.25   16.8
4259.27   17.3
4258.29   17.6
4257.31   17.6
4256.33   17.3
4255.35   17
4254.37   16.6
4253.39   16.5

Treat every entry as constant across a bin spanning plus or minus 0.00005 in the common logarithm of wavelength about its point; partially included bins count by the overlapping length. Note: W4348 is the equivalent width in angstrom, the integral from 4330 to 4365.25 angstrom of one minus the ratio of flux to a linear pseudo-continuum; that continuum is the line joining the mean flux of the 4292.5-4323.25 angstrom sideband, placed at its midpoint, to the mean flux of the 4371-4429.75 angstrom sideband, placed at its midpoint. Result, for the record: -2.6 angstrom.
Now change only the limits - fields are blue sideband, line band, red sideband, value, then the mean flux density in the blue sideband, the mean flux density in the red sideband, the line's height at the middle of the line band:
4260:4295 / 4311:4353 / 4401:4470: 1.6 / 16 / 18.8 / 17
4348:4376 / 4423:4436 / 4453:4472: -0.1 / 18.7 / 18.8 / 18.7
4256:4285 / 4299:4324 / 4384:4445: 3.6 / 16.7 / 18.3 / 17.1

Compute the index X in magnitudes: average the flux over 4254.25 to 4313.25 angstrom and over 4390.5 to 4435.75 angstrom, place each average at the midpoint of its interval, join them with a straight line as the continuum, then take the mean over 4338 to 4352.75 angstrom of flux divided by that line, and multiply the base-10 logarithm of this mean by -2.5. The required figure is 0.070 mag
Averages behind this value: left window 15.2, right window 18.7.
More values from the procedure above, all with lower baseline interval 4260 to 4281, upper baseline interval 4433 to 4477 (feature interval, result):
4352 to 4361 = -0.002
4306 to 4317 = 0.193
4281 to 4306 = 0.182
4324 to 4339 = 0.050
